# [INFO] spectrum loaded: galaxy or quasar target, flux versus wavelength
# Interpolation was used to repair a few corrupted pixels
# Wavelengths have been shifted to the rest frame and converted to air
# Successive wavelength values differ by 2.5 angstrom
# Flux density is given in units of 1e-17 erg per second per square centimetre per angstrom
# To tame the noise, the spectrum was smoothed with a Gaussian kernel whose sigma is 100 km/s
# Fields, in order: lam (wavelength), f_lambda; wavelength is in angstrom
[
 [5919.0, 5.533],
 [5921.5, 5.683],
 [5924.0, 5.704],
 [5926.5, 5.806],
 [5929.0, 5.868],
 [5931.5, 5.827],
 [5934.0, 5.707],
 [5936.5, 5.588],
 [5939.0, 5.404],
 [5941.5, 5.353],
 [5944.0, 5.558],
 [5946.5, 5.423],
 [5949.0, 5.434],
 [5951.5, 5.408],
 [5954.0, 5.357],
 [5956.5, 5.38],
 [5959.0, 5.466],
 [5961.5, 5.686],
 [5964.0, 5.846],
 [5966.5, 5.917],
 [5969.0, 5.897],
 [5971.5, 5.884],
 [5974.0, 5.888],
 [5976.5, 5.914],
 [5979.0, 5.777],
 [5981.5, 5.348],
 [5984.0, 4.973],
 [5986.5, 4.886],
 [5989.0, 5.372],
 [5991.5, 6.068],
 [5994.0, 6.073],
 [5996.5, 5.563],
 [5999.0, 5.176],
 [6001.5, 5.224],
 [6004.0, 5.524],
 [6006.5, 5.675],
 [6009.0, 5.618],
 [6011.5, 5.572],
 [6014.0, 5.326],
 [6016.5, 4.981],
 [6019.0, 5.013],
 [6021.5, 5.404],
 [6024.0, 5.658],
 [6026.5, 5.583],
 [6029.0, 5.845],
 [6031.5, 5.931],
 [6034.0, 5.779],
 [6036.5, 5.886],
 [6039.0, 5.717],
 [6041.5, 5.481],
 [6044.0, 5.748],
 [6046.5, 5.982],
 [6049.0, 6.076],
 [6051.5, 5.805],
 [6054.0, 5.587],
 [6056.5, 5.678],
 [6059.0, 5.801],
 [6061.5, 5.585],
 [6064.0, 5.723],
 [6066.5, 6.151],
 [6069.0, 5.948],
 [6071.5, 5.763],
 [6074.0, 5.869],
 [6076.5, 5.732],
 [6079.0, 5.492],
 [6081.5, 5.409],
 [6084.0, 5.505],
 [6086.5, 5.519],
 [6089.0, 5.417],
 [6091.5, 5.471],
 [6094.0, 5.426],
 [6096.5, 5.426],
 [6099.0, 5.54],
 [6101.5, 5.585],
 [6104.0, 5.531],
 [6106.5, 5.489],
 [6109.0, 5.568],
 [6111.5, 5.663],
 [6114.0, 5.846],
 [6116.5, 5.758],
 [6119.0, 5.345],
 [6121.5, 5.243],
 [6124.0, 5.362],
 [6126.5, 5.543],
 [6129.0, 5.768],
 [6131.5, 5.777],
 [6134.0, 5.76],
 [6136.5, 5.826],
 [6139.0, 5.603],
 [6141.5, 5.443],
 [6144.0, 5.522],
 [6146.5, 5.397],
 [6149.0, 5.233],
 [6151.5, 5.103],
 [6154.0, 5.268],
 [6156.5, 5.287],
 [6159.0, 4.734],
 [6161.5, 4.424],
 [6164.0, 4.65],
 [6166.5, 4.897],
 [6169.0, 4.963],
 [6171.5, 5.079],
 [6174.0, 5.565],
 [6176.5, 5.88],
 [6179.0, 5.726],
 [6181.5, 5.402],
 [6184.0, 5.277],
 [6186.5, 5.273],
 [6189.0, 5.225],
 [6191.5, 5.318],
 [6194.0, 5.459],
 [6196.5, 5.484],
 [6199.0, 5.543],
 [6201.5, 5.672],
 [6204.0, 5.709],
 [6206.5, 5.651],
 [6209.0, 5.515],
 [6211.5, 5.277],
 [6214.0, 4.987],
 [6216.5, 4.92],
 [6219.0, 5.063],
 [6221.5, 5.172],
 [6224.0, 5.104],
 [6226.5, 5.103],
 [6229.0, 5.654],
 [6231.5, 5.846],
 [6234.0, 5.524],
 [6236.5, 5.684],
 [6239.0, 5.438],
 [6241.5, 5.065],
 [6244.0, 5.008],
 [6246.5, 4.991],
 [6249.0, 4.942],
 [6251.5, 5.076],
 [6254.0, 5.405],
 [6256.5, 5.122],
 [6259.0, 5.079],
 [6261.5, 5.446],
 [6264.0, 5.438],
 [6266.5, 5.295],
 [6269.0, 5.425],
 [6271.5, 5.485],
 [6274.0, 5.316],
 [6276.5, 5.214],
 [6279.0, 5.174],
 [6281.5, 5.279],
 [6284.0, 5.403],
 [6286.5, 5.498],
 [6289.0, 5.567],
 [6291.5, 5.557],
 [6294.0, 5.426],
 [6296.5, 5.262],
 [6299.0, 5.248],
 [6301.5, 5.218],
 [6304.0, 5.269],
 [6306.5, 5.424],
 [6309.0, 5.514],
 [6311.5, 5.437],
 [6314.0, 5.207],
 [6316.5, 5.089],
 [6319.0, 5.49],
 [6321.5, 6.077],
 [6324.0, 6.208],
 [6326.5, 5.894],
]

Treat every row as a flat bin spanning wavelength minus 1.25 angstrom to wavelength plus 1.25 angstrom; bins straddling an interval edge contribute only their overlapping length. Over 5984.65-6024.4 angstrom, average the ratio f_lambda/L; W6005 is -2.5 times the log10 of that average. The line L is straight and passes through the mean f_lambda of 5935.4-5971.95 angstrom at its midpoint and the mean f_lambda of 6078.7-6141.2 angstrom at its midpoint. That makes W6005 0.03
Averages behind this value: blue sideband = 5.57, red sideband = 5.55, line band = 5.43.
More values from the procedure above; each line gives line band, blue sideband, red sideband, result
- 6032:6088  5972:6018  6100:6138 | -0.04 mag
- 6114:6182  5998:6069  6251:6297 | 0.03 mag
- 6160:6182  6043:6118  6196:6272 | 0.06 mag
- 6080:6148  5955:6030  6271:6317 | -0.02 mag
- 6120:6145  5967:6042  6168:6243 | -0.03 mag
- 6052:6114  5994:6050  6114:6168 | -0.03 mag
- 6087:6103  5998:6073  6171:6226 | 0.01 mag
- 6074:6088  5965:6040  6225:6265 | -0.01 mag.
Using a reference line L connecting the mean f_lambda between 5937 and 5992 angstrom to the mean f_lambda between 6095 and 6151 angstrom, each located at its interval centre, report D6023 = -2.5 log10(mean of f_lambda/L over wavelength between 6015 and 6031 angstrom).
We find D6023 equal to 0.02 mag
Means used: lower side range 5.55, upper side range 5.55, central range 5.44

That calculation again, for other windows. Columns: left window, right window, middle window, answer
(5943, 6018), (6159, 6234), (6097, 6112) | -0.03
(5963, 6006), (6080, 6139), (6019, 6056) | -0.03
